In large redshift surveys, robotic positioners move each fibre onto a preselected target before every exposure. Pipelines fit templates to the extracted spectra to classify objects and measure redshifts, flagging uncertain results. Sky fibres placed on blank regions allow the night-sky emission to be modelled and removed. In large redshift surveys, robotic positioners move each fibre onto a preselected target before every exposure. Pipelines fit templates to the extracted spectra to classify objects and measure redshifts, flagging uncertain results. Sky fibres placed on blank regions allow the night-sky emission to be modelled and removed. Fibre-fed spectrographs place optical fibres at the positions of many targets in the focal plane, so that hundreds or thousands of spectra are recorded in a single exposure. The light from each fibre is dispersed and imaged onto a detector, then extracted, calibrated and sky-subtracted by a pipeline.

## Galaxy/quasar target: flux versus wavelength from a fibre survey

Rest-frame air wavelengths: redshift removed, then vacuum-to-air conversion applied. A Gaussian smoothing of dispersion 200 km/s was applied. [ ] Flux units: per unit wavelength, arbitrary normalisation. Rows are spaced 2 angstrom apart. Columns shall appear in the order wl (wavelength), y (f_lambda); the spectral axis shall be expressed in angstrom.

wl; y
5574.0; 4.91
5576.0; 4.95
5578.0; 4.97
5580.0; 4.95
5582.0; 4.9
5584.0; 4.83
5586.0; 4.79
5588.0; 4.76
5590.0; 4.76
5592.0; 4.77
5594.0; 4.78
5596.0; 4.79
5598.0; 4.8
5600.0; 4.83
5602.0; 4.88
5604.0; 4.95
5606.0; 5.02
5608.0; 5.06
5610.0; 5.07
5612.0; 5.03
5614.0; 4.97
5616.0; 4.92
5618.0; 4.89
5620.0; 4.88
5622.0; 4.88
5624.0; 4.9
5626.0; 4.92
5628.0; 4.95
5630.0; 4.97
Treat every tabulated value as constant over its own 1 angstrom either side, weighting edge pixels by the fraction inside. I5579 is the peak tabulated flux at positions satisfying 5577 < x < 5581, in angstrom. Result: 4.97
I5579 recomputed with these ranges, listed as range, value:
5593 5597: 4.79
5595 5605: 4.95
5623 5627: 4.92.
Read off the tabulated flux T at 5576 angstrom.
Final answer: 4.95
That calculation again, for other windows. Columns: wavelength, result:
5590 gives 4.76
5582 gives 4.9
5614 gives 4.97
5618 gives 4.89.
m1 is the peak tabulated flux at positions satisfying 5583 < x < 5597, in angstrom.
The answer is 4.83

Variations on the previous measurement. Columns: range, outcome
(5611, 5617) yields 5.03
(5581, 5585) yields 4.9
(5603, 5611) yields 5.07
